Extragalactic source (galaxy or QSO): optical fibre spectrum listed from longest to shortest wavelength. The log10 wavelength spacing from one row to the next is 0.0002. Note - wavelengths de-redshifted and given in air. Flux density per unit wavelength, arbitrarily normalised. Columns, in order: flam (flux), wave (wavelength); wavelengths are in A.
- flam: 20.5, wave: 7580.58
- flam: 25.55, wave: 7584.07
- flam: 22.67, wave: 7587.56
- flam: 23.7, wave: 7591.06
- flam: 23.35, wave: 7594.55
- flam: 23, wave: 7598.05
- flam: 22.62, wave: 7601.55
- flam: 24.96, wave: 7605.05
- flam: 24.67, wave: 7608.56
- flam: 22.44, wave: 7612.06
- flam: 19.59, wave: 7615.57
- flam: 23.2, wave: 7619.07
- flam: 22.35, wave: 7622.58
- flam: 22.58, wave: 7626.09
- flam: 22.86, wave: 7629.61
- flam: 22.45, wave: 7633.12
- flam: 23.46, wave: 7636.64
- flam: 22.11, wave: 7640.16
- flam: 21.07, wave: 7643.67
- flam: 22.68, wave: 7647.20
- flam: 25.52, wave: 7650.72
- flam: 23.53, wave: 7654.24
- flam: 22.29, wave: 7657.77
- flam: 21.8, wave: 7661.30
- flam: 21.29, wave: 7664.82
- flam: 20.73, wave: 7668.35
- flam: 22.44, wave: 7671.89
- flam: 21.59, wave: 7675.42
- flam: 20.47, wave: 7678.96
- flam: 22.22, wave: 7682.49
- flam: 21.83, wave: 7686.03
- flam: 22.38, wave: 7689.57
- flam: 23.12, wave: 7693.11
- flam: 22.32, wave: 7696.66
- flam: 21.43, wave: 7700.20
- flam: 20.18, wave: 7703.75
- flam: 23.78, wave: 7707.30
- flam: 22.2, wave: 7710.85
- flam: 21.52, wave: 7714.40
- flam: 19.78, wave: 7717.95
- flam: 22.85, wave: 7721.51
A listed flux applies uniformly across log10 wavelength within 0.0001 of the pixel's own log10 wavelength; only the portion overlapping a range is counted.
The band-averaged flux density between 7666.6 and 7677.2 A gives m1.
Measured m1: 21.6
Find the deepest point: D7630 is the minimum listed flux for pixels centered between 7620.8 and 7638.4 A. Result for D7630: 22.35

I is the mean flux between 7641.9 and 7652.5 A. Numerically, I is 23.1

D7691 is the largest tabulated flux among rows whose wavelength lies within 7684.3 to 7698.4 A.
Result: 23.12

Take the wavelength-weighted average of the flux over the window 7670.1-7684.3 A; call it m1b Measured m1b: 21.7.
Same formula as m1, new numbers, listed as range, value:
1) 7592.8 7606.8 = 23.5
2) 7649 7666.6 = 22.9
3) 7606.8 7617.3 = 22.2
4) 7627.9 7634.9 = 22.7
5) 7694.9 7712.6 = 22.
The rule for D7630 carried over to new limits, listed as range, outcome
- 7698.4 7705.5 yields 20.18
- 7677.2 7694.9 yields 20.47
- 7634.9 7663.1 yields 21.07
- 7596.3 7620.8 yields 19.59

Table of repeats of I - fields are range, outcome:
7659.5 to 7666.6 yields 21.6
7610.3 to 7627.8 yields 22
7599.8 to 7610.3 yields 24.1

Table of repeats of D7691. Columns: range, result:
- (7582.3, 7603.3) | 25.55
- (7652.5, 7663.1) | 23.53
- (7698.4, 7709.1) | 23.78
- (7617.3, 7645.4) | 23.46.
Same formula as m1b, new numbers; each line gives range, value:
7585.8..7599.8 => 23.2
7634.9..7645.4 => 22.2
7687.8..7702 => 22.3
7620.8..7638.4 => 22.7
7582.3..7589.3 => 24.1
